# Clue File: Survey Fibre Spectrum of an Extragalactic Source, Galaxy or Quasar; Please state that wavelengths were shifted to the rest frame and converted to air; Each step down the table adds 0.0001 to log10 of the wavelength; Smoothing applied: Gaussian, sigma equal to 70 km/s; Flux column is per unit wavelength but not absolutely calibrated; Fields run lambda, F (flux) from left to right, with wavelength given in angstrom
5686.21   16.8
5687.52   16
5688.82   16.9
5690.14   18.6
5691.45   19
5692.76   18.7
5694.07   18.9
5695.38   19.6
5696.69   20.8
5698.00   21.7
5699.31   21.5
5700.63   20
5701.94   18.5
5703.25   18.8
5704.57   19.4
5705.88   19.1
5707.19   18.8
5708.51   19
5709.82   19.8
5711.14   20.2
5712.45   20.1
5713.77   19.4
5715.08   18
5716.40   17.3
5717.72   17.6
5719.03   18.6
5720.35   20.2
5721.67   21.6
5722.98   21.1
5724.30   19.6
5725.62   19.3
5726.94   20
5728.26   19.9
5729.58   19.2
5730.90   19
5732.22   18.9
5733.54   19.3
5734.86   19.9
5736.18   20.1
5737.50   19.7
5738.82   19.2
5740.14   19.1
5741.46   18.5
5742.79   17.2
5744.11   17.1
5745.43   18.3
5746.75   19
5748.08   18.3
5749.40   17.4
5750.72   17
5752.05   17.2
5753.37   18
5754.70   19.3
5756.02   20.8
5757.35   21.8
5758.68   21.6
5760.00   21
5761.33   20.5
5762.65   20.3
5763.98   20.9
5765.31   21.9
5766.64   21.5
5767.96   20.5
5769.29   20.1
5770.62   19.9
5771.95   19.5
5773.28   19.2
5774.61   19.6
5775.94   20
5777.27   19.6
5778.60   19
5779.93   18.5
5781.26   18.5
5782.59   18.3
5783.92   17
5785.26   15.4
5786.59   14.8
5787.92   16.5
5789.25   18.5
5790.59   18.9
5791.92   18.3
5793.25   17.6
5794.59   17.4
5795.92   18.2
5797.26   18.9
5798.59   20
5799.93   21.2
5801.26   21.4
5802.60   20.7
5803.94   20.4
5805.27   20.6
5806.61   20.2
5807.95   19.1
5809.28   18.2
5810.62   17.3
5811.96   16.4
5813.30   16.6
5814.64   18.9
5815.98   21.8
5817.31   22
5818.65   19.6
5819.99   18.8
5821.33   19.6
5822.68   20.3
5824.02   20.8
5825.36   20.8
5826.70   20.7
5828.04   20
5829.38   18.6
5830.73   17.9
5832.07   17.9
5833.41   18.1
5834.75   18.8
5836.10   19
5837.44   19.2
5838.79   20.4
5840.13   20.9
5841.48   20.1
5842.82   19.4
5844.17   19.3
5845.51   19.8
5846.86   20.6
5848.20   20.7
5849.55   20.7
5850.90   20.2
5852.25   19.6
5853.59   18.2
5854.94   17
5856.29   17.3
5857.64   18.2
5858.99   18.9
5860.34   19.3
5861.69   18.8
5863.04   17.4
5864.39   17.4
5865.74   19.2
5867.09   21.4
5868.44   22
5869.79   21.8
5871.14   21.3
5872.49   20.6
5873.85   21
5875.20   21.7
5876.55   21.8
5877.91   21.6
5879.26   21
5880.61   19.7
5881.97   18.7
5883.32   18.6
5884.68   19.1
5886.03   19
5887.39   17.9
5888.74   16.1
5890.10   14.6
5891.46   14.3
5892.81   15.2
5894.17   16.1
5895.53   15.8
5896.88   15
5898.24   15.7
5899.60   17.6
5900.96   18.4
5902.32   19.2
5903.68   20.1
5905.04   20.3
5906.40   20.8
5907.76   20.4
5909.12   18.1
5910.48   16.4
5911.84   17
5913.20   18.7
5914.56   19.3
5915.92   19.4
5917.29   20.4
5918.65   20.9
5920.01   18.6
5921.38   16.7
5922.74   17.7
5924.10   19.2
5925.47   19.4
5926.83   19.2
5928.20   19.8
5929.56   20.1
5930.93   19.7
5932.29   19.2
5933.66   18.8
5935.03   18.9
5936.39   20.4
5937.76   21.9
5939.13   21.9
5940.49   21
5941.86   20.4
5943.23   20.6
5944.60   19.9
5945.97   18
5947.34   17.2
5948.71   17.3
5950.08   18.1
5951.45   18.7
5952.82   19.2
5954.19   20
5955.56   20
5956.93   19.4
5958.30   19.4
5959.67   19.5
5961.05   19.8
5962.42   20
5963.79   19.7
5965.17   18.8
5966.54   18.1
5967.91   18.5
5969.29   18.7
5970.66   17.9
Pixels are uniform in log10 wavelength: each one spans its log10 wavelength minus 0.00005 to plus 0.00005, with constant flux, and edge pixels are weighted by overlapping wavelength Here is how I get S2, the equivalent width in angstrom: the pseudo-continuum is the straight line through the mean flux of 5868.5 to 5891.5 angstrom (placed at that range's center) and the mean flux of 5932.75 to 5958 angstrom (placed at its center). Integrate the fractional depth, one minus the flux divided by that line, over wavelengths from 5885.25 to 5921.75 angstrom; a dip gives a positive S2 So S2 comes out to 3.1 angstrom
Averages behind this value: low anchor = 19.5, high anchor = 19.5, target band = 17.9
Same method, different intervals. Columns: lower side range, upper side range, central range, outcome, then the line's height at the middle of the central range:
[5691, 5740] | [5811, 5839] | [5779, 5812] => 1.4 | 19.4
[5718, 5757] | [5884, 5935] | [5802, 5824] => -0.9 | 18.7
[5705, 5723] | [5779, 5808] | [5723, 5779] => -1.5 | 19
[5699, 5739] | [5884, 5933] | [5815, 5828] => -1.1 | 18.8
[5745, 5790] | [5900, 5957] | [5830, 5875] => -0.7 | 19.2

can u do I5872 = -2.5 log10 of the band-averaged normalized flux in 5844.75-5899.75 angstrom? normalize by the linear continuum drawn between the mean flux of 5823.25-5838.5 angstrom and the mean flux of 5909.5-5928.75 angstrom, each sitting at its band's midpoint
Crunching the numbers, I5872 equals 0.01 mag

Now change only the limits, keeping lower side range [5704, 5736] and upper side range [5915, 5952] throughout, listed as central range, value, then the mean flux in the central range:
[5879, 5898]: 0.14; 17.1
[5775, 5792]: 0.08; 18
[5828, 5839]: 0.04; 18.7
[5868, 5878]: -0.11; 21.4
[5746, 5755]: 0.08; 18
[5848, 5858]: 0.03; 18.9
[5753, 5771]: -0.07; 20.6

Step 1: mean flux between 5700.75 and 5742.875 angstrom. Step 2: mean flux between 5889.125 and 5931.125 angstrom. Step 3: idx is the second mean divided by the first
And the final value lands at 0.94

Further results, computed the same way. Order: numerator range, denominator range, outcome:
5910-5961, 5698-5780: 0.99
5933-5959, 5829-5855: 1.01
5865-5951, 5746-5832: 0.99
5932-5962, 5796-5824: 1.00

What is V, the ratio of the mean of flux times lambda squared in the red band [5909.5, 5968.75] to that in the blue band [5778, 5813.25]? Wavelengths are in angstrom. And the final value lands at 1.09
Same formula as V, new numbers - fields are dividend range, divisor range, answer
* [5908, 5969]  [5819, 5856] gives 1.02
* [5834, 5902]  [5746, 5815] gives 1.02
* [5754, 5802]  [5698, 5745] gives 1.02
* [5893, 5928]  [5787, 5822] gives 1.00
